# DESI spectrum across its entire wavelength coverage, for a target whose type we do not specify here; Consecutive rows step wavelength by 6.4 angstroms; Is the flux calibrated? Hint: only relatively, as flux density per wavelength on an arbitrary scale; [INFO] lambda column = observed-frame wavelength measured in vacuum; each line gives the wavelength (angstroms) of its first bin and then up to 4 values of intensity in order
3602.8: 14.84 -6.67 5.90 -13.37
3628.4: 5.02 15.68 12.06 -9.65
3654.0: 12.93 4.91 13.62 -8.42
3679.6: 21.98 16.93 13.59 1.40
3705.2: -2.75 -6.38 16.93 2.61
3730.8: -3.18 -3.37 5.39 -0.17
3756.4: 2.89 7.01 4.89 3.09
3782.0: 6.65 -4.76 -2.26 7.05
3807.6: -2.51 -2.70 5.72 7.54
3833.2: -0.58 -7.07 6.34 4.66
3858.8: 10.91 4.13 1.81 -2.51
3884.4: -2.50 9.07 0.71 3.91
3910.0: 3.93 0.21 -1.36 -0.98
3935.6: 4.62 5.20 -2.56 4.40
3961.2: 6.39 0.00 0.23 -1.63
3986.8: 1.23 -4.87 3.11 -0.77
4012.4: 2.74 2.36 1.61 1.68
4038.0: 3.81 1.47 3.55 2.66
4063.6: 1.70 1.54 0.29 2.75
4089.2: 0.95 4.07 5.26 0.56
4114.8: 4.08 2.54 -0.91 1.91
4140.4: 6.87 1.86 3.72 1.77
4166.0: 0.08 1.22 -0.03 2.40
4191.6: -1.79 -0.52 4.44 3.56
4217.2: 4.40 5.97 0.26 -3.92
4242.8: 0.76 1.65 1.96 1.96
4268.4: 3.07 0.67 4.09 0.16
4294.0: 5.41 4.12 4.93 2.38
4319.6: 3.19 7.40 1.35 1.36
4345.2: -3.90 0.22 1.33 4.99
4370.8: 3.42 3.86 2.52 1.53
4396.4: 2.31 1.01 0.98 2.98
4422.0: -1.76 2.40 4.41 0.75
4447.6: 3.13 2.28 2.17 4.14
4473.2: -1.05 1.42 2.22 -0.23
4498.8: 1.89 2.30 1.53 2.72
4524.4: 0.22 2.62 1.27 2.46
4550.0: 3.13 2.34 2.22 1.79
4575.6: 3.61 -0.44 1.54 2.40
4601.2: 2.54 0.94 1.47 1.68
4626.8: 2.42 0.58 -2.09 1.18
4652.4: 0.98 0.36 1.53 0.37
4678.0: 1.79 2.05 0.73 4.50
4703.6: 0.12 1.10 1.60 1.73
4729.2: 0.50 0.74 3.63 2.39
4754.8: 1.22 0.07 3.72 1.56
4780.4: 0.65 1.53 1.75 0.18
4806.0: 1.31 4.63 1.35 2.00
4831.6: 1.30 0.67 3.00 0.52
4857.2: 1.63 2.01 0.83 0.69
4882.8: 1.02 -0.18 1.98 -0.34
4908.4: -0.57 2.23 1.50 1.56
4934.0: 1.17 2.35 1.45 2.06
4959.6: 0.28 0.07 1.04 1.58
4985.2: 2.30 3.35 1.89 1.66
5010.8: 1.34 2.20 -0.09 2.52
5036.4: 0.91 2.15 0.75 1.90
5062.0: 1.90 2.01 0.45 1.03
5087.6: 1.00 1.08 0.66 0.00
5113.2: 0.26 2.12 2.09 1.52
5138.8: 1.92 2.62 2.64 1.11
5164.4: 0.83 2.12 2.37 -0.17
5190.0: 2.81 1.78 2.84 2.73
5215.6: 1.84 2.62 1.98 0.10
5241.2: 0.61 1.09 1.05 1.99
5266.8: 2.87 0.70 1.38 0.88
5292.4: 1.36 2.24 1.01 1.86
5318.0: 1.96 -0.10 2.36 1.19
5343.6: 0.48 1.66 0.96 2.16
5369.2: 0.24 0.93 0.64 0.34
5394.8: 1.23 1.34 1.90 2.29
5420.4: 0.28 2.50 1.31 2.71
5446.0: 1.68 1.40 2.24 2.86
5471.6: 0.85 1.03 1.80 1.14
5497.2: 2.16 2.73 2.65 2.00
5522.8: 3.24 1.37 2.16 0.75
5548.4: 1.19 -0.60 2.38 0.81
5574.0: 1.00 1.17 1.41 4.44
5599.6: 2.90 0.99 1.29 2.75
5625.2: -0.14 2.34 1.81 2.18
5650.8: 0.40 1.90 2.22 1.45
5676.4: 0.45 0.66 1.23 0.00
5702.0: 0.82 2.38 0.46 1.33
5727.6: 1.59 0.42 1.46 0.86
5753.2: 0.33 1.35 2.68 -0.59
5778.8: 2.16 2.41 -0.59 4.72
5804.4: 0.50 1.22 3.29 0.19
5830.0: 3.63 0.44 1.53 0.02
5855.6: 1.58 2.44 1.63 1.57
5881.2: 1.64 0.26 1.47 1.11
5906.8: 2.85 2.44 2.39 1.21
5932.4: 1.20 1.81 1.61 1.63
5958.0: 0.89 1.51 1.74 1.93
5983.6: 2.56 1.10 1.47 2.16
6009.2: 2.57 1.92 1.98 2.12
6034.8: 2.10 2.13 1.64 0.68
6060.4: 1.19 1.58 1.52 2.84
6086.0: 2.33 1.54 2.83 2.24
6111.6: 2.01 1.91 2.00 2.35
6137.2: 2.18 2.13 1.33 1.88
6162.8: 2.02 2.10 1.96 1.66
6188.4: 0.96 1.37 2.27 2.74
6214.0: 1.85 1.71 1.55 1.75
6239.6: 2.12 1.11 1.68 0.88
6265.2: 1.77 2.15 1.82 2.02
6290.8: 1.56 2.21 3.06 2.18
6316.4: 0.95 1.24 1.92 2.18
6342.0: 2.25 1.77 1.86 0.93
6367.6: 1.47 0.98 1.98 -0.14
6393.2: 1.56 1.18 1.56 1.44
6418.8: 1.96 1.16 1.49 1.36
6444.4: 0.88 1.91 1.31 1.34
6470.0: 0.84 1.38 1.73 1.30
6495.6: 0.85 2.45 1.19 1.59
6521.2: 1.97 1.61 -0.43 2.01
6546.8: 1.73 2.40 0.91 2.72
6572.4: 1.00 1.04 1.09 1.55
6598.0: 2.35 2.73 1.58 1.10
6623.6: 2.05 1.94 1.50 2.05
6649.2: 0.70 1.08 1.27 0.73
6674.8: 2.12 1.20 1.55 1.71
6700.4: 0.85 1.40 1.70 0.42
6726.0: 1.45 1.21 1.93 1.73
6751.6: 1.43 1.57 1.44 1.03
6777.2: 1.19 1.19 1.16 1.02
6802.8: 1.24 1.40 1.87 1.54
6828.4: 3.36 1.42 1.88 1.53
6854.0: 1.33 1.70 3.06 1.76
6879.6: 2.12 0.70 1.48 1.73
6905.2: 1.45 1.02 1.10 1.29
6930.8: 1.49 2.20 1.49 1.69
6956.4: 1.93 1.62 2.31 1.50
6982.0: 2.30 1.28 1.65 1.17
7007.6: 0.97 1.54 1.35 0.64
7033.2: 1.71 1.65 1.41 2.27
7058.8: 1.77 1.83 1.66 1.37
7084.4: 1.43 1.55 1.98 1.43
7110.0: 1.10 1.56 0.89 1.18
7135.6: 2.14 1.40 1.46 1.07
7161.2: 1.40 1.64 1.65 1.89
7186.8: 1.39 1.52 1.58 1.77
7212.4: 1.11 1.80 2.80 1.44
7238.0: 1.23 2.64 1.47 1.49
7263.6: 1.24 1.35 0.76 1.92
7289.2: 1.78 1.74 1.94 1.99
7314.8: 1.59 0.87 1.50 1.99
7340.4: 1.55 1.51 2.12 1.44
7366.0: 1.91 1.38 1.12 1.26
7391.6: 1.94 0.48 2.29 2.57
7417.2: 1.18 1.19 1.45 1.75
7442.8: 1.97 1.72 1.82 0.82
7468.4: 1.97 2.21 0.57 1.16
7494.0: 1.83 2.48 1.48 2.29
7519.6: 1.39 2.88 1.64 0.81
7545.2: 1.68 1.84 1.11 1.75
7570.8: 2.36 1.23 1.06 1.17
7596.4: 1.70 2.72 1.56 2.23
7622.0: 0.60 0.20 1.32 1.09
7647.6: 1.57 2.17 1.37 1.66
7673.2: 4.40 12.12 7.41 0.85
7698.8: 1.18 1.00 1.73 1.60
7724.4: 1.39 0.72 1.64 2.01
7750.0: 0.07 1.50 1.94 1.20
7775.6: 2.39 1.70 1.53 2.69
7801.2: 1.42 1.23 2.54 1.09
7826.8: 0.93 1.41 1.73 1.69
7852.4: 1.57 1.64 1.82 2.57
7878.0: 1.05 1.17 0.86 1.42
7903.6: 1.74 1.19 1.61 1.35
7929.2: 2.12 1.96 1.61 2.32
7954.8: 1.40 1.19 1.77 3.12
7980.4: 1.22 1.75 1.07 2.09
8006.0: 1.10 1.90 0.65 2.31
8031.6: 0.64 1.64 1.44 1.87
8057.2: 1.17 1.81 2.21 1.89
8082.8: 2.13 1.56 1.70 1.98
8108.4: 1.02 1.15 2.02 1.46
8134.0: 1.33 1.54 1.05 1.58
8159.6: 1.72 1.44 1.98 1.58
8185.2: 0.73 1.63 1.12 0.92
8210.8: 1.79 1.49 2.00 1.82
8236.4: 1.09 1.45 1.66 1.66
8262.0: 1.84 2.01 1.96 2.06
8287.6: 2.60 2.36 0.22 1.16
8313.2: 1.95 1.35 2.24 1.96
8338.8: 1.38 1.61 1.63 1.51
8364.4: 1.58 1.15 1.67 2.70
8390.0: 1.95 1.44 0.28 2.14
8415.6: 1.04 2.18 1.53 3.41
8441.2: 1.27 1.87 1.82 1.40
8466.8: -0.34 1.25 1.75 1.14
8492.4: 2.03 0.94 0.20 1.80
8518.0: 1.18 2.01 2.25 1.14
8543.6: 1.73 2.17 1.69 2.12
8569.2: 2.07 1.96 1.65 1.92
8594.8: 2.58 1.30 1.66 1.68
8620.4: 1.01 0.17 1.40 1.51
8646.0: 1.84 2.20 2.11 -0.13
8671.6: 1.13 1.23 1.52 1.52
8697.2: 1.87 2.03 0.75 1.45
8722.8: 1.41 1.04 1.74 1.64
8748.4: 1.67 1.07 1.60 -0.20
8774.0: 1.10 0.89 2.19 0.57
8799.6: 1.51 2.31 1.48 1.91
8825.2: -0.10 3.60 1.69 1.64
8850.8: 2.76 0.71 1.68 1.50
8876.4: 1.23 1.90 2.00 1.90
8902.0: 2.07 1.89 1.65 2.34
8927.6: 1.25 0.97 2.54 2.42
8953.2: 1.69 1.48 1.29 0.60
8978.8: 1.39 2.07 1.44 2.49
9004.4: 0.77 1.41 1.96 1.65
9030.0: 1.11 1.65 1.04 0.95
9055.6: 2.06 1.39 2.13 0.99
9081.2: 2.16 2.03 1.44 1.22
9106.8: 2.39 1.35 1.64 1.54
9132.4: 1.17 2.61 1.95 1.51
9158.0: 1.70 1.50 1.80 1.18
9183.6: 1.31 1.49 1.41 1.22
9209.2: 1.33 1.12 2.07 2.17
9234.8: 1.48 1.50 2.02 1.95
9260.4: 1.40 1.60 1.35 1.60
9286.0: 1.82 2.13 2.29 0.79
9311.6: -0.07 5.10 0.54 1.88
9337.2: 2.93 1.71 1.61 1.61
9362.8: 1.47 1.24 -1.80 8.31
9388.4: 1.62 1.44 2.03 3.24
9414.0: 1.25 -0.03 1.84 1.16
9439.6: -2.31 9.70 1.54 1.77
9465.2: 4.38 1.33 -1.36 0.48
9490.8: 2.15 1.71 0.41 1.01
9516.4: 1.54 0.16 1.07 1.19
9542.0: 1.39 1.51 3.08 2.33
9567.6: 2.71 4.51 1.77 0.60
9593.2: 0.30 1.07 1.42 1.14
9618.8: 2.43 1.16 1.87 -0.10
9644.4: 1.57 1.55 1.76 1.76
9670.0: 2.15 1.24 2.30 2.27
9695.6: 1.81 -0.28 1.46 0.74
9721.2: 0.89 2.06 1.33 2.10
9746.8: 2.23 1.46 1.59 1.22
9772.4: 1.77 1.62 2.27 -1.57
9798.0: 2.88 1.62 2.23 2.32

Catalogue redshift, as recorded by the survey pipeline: 1.060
